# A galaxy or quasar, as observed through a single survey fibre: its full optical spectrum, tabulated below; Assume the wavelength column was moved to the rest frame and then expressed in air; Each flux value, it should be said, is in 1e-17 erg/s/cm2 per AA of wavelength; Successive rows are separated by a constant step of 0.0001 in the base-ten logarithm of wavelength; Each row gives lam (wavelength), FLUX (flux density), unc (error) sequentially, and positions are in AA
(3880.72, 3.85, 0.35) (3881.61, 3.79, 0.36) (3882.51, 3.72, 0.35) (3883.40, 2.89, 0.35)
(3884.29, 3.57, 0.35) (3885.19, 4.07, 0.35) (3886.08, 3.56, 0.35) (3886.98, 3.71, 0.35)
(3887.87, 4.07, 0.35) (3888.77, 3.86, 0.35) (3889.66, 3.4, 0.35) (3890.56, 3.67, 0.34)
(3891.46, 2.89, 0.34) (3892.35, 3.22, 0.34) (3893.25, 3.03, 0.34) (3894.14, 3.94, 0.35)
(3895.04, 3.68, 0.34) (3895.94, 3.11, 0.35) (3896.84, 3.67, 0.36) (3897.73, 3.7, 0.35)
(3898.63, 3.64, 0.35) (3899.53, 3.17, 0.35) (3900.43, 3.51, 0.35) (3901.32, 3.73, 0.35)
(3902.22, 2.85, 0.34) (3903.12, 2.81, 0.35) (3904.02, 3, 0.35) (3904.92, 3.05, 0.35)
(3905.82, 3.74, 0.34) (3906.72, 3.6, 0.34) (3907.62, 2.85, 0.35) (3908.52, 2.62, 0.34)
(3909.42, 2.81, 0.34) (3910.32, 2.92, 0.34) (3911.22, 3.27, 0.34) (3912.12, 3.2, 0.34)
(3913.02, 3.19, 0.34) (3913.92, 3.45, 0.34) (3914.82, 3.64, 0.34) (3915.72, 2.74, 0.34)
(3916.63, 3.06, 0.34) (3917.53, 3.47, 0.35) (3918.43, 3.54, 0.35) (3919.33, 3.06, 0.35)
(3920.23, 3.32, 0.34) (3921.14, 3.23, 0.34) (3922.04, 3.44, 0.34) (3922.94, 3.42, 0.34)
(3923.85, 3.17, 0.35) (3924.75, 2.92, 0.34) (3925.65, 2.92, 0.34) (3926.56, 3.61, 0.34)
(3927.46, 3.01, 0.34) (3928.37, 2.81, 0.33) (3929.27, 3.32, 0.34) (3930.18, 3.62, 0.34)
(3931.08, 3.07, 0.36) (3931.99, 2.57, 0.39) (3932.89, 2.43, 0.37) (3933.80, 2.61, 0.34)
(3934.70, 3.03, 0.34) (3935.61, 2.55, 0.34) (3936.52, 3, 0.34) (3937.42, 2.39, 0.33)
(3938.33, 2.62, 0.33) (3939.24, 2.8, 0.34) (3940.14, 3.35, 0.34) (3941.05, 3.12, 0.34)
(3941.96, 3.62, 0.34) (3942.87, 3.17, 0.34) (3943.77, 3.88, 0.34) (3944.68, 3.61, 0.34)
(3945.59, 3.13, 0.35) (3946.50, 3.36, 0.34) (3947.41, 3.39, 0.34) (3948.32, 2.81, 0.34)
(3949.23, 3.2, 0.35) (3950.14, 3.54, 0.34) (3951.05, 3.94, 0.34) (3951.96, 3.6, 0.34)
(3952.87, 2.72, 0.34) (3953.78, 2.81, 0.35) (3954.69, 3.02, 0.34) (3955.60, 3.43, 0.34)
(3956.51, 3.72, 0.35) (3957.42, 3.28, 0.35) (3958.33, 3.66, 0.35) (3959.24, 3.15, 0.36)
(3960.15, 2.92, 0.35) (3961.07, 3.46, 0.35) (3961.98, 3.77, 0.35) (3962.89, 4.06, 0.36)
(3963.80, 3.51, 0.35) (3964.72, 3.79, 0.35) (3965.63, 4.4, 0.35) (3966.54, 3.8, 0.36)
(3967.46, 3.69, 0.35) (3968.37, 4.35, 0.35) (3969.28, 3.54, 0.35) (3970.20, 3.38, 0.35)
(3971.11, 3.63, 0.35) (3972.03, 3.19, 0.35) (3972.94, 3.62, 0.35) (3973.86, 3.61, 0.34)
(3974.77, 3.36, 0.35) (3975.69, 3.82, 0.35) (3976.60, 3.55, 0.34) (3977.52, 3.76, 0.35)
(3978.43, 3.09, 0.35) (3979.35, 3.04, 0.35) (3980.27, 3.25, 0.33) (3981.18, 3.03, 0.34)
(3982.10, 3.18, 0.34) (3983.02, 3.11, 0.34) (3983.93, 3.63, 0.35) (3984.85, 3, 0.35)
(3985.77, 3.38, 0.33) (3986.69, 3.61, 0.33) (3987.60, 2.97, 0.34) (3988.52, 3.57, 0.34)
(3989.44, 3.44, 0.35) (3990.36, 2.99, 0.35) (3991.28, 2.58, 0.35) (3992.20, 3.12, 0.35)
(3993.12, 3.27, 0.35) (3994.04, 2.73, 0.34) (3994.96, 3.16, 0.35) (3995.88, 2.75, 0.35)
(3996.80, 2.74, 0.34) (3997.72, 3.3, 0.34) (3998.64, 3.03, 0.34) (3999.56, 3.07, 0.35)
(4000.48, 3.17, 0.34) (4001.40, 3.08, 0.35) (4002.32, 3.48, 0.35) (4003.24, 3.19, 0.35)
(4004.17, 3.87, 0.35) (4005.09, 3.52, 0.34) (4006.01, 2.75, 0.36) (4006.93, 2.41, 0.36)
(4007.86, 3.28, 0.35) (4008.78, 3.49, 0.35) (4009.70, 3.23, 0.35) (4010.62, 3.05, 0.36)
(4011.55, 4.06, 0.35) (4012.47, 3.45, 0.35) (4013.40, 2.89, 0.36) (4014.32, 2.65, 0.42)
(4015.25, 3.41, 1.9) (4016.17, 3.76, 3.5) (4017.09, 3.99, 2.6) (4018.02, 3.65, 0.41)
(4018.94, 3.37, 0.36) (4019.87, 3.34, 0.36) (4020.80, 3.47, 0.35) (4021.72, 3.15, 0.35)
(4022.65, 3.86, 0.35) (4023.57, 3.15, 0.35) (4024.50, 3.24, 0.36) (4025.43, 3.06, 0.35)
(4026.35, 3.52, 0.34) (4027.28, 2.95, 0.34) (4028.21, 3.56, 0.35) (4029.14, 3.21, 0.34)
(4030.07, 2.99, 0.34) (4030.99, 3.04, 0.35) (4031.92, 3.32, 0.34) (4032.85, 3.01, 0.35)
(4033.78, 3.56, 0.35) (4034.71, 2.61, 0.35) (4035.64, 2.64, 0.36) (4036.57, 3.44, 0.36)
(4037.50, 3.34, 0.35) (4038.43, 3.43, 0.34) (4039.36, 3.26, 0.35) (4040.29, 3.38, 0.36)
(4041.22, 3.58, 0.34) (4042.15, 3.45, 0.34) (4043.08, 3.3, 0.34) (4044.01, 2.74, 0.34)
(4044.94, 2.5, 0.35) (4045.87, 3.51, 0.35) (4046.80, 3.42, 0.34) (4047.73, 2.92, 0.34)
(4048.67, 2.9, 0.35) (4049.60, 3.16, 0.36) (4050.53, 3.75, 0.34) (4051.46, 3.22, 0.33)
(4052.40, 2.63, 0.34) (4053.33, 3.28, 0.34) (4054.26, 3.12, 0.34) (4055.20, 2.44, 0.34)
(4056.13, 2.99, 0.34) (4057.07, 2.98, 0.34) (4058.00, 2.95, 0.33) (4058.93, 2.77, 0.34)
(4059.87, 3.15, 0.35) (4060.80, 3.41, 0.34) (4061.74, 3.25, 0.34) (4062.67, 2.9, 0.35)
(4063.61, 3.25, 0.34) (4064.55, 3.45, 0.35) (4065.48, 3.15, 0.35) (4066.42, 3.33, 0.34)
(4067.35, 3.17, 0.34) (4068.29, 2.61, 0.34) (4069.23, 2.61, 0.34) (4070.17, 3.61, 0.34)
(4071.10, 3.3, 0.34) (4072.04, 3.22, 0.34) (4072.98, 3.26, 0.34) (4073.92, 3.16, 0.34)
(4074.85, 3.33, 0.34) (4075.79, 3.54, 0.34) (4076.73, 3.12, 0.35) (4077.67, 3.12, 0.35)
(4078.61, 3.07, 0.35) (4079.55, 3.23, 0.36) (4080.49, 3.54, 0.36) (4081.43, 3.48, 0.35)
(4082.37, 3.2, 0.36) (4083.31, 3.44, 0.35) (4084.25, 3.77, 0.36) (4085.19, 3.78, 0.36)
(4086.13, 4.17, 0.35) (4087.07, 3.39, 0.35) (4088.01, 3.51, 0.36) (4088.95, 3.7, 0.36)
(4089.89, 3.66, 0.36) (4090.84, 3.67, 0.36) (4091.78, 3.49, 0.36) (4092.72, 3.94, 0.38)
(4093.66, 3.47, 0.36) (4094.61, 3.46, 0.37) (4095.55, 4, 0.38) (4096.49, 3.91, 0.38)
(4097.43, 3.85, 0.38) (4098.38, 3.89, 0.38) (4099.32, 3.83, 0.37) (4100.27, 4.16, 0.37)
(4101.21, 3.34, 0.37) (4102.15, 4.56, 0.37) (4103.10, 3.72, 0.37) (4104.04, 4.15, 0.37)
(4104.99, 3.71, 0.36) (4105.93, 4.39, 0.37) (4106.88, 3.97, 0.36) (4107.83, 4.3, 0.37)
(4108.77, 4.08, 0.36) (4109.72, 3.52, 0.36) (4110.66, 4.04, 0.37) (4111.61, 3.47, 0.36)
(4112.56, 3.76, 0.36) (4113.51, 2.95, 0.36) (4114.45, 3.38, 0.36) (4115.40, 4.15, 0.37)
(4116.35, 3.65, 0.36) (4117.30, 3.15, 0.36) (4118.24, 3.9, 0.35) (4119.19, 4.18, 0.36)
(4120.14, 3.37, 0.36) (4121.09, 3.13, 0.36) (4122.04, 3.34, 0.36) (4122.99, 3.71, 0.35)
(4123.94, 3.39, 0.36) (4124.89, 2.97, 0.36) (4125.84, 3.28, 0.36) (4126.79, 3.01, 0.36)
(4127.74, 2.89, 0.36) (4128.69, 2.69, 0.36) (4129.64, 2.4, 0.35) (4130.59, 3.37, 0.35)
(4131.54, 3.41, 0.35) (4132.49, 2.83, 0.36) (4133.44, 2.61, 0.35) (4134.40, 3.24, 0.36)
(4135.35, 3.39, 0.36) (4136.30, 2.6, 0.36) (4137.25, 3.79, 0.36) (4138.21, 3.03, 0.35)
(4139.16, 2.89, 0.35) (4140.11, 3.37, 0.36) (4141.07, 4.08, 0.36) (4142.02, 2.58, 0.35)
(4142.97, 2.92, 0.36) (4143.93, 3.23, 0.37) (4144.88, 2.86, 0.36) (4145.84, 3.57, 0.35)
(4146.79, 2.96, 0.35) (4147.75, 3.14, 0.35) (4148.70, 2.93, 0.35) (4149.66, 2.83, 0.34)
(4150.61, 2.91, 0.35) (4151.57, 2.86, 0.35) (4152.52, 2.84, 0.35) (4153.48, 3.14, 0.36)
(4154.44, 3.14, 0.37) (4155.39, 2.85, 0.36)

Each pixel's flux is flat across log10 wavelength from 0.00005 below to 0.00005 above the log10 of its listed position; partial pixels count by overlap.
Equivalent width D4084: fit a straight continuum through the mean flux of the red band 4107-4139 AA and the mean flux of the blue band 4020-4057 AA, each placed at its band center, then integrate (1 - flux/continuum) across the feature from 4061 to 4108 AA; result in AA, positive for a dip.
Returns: -3.7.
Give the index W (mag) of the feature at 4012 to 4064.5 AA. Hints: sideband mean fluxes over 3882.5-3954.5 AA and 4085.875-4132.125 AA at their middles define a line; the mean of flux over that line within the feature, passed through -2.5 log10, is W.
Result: 0.09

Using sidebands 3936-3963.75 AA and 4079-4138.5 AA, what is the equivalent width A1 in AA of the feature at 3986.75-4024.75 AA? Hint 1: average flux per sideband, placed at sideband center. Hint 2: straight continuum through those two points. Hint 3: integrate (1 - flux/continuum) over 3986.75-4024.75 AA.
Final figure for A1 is 1.6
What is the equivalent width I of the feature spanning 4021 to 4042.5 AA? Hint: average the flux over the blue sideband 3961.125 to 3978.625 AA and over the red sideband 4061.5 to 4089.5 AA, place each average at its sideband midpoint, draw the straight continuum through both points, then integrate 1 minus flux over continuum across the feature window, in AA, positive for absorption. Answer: 1.4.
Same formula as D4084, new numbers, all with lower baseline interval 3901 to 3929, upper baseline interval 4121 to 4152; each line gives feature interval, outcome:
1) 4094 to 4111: -4.51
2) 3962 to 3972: -2.00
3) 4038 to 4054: -0.37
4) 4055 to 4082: -0.33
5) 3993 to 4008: 0.22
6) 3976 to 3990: -0.71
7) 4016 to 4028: -1.08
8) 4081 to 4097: -2.76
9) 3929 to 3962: -0.09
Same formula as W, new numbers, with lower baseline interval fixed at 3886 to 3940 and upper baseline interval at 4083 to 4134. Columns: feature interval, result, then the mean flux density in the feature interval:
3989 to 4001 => 0.115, 3.03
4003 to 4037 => 0.045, 3.27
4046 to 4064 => 0.132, 3.09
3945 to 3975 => -0.059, 3.48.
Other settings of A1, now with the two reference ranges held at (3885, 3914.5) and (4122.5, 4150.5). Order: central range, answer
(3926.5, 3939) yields 1.7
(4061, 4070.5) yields 0.1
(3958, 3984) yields -1.9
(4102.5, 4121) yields -3.8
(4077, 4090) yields -1.4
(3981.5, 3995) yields 0.3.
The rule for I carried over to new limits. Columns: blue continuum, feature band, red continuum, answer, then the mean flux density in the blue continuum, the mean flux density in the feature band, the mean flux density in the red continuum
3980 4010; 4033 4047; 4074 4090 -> 0.5 AA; 3.16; 3.2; 3.46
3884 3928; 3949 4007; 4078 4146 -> 0.7 AA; 3.33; 3.35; 3.5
